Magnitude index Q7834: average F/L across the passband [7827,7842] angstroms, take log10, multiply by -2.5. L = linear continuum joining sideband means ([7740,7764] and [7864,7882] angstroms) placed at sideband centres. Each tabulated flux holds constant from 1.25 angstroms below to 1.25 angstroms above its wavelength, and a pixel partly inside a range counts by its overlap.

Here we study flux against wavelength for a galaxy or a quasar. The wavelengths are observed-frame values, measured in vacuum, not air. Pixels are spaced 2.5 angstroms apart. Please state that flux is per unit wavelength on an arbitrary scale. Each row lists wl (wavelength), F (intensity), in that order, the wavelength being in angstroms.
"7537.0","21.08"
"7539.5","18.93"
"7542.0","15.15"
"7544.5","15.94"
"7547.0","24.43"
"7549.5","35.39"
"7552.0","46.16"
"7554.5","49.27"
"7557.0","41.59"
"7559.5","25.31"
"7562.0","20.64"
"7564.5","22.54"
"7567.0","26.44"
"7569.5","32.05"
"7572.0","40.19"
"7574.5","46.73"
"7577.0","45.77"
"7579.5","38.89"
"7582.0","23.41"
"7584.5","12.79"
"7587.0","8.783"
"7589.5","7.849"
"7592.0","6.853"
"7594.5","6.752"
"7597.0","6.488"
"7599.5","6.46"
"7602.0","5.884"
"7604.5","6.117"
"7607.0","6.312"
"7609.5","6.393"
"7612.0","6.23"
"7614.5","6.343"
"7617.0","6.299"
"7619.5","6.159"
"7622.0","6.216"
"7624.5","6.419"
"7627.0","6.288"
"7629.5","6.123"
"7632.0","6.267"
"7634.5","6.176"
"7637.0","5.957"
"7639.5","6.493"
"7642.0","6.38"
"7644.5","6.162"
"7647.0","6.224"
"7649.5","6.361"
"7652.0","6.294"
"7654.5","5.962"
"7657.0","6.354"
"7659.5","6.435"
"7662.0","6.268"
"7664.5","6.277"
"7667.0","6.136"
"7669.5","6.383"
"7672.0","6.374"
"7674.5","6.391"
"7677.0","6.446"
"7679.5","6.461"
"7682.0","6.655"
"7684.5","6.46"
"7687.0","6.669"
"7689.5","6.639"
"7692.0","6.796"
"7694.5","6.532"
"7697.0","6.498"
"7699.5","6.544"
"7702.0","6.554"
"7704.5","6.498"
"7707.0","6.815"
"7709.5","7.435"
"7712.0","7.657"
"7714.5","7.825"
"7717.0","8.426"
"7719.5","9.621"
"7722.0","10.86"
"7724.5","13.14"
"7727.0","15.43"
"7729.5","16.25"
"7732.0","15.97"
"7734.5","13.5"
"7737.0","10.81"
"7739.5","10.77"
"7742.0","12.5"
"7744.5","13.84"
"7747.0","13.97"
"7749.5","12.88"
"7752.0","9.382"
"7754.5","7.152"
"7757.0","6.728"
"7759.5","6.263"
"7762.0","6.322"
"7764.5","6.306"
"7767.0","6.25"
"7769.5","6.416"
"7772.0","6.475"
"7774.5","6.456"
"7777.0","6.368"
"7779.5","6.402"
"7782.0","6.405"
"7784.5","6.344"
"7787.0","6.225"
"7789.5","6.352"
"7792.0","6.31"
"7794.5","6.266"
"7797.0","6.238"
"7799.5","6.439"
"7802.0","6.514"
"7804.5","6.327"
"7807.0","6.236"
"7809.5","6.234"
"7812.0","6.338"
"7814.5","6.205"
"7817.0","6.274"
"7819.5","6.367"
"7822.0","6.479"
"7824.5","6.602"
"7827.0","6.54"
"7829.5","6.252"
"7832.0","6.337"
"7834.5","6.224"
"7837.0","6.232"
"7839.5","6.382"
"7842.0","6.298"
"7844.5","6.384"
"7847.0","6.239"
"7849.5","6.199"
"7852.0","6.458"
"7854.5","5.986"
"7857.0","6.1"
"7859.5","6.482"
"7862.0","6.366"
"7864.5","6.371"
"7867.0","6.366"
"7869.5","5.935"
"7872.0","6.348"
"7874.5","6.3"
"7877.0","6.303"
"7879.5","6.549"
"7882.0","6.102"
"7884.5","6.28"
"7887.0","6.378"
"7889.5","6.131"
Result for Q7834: 0.17 mag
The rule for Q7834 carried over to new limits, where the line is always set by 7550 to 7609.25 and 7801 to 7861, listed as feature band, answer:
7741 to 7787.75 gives 0.333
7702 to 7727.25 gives 0.475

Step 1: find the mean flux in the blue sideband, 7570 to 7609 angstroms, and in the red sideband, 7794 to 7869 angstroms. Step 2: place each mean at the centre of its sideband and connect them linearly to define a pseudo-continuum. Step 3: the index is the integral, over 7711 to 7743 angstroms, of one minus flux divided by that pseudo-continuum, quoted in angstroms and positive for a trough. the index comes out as -1.4 angstroms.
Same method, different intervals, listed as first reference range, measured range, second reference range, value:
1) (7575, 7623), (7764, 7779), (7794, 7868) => 2.75 angstroms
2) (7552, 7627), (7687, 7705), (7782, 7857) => 8.80 angstroms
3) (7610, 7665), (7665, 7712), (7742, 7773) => 4.45 angstroms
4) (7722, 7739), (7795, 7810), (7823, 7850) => 4.11 angstroms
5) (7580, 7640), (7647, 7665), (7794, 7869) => 3.03 angstroms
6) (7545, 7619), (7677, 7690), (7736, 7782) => 6.87 angstroms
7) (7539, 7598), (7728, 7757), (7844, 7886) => 4.49 angstroms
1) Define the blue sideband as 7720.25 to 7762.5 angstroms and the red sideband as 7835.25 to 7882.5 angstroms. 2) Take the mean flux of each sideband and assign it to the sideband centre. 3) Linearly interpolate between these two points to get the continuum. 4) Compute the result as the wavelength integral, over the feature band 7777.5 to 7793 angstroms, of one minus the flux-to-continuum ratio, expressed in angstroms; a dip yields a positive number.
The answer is 5.3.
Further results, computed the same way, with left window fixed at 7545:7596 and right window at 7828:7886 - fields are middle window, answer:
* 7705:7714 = 5.2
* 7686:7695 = 5.8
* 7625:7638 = 9.5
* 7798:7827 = 9.7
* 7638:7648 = 7.2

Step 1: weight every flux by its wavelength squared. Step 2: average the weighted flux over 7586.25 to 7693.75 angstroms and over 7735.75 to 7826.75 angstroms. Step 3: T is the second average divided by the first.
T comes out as 1.2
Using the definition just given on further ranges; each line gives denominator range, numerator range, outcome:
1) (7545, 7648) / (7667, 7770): 0.54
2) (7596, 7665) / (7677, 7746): 1.53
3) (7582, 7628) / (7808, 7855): 0.91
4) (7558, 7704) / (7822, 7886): 0.61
